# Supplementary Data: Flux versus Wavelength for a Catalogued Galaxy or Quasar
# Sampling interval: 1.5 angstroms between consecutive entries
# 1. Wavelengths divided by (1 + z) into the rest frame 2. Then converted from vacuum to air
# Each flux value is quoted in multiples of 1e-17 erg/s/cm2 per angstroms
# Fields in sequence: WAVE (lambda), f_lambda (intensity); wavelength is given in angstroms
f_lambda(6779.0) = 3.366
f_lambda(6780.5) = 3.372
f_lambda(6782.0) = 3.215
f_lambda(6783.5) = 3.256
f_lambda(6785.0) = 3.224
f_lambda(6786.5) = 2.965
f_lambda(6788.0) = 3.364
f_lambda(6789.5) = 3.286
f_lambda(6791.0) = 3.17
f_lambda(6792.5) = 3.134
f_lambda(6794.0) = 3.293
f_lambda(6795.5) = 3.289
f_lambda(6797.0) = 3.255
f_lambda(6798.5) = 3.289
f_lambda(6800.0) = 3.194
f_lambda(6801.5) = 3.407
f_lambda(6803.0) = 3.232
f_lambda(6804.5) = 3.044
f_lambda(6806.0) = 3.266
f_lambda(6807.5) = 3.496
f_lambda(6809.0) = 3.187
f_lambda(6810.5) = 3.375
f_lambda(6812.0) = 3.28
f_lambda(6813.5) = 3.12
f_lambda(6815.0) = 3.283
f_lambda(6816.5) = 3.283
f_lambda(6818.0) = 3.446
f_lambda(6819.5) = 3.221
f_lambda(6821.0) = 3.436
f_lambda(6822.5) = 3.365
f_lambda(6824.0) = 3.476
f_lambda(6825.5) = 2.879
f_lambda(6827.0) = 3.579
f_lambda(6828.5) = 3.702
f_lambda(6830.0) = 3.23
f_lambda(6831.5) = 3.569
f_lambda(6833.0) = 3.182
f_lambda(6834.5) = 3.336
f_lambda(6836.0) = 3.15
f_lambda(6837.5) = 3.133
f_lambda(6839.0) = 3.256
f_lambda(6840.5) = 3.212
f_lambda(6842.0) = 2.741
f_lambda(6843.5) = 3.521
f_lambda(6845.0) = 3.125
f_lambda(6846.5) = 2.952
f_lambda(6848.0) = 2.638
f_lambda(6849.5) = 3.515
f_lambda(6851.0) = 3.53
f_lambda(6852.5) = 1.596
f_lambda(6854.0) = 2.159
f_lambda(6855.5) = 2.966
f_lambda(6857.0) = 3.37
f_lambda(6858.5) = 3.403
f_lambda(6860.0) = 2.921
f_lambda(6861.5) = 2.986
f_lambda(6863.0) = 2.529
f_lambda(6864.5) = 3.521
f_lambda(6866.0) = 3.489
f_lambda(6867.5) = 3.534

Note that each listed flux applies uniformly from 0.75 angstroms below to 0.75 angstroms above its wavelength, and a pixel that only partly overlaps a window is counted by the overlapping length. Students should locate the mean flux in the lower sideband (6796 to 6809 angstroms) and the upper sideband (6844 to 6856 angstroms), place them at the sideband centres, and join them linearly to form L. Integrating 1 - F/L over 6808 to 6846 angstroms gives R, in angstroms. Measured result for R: -3.1 angstroms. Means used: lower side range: 3.27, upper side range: 2.82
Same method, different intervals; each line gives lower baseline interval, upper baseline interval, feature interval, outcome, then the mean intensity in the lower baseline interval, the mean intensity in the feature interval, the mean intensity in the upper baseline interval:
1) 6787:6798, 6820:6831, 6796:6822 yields 0.2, 3.25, 3.28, 3.38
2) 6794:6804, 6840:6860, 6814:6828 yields -0.8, 3.27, 3.33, 2.97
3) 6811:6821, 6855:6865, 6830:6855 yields 1.0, 3.29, 3.04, 3.09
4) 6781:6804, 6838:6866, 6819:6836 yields -1.4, 3.24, 3.35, 3.01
